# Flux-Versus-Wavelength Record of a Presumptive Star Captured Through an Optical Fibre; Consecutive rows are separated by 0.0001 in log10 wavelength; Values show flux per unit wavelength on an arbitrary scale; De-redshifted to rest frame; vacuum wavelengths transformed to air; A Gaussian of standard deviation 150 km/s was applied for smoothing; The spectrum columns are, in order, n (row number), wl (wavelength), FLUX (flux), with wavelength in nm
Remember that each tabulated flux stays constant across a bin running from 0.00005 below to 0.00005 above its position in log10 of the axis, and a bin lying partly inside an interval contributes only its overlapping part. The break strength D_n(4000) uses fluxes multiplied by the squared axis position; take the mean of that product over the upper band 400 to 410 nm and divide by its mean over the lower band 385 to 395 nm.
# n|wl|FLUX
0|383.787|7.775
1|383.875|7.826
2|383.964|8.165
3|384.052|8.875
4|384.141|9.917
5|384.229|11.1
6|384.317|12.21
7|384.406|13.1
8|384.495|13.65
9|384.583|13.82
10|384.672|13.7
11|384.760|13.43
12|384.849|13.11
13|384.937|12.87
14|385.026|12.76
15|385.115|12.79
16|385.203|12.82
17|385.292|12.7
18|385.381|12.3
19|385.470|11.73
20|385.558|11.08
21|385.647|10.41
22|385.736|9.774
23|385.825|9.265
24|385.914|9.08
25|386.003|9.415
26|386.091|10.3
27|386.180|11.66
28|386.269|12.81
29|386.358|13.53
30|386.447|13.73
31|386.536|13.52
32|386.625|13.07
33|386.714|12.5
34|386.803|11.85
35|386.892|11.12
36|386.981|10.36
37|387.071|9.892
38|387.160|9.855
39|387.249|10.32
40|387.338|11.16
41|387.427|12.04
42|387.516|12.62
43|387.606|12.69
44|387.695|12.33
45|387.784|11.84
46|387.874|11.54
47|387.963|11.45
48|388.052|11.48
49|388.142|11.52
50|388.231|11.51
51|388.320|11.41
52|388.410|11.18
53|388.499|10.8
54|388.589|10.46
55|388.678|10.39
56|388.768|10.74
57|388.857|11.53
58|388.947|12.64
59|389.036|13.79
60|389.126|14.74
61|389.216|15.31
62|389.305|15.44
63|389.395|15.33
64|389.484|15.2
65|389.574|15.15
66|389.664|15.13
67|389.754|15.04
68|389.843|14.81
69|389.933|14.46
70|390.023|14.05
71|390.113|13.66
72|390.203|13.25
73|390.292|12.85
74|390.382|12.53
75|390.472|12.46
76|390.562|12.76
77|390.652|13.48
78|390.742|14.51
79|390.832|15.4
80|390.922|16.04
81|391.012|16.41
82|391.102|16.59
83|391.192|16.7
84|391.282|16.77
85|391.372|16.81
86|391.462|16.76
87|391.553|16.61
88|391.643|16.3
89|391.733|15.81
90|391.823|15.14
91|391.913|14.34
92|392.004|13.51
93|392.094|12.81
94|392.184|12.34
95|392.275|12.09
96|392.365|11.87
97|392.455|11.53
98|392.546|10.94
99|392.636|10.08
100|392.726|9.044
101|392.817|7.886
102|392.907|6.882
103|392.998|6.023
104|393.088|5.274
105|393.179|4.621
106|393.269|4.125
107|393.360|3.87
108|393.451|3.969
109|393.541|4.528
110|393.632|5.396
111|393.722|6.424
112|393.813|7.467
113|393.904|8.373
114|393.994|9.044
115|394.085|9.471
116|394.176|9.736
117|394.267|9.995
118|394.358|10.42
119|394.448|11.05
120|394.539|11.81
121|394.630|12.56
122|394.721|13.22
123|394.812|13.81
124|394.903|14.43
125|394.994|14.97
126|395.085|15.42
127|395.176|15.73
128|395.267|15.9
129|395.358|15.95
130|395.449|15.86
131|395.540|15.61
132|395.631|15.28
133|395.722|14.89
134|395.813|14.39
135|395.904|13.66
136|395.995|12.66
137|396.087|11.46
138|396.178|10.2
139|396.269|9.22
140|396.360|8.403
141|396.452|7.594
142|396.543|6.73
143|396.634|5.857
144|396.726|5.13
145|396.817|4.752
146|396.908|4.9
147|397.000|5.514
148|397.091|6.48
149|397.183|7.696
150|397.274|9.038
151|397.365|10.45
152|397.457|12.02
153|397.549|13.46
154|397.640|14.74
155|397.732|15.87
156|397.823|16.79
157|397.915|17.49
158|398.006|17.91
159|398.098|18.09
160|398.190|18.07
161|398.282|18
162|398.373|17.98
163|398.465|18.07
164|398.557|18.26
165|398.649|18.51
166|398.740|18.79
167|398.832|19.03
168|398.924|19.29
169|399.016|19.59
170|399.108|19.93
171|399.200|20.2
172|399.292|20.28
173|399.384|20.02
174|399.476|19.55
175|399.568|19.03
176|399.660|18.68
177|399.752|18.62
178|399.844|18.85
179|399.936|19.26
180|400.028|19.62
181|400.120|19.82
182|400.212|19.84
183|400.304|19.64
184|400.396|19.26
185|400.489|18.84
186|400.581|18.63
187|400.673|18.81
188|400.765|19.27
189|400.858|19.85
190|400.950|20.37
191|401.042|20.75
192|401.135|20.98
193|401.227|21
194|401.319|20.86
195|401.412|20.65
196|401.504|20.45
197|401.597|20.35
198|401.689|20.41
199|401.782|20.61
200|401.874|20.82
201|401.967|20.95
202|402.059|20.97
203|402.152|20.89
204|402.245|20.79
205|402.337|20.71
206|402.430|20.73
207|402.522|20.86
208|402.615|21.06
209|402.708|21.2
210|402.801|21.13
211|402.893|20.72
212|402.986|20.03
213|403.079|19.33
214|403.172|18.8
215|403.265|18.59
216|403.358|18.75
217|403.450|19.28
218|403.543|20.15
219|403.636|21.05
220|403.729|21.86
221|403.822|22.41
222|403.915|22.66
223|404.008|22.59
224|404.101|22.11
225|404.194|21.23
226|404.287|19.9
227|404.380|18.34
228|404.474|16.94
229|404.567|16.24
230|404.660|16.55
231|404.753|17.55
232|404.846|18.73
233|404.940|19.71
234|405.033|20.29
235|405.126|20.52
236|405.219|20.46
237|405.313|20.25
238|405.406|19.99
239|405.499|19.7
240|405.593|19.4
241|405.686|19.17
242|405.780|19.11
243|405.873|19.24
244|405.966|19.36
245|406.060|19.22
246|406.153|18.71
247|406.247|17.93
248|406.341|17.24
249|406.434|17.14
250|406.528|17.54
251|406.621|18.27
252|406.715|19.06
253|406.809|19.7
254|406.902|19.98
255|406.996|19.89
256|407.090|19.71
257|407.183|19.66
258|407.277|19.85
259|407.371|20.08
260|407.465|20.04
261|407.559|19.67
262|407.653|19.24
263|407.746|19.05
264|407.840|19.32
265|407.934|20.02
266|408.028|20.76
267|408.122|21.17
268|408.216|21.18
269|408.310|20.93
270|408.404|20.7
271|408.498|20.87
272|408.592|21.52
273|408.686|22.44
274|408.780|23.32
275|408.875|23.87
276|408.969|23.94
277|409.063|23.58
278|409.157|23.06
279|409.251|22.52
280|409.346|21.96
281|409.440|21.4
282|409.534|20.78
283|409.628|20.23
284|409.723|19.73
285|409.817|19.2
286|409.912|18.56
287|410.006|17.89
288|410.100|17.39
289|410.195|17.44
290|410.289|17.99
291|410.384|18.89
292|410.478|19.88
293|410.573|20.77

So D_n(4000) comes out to 1.83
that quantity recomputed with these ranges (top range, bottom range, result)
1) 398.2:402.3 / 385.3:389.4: 1.79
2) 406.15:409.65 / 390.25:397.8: 1.93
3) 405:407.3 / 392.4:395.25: 2.18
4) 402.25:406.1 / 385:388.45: 1.88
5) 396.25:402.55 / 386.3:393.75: 1.47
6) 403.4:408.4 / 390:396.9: 1.81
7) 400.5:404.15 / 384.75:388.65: 1.91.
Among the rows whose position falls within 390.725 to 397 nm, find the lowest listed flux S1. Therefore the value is 3.87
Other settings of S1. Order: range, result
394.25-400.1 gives 4.752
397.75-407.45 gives 16.24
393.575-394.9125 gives 5.396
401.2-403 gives 20.03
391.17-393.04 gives 6.023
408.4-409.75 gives 19.73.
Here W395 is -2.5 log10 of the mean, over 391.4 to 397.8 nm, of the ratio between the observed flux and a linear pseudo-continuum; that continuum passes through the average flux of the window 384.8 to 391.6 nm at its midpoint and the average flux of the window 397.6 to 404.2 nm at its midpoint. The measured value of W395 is 0.45 mag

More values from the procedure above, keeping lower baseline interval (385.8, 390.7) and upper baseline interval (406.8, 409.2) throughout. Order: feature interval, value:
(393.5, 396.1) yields 0.26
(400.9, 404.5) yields -0.11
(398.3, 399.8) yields -0.12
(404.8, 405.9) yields 0.00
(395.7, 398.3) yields 0.39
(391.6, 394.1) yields 0.47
